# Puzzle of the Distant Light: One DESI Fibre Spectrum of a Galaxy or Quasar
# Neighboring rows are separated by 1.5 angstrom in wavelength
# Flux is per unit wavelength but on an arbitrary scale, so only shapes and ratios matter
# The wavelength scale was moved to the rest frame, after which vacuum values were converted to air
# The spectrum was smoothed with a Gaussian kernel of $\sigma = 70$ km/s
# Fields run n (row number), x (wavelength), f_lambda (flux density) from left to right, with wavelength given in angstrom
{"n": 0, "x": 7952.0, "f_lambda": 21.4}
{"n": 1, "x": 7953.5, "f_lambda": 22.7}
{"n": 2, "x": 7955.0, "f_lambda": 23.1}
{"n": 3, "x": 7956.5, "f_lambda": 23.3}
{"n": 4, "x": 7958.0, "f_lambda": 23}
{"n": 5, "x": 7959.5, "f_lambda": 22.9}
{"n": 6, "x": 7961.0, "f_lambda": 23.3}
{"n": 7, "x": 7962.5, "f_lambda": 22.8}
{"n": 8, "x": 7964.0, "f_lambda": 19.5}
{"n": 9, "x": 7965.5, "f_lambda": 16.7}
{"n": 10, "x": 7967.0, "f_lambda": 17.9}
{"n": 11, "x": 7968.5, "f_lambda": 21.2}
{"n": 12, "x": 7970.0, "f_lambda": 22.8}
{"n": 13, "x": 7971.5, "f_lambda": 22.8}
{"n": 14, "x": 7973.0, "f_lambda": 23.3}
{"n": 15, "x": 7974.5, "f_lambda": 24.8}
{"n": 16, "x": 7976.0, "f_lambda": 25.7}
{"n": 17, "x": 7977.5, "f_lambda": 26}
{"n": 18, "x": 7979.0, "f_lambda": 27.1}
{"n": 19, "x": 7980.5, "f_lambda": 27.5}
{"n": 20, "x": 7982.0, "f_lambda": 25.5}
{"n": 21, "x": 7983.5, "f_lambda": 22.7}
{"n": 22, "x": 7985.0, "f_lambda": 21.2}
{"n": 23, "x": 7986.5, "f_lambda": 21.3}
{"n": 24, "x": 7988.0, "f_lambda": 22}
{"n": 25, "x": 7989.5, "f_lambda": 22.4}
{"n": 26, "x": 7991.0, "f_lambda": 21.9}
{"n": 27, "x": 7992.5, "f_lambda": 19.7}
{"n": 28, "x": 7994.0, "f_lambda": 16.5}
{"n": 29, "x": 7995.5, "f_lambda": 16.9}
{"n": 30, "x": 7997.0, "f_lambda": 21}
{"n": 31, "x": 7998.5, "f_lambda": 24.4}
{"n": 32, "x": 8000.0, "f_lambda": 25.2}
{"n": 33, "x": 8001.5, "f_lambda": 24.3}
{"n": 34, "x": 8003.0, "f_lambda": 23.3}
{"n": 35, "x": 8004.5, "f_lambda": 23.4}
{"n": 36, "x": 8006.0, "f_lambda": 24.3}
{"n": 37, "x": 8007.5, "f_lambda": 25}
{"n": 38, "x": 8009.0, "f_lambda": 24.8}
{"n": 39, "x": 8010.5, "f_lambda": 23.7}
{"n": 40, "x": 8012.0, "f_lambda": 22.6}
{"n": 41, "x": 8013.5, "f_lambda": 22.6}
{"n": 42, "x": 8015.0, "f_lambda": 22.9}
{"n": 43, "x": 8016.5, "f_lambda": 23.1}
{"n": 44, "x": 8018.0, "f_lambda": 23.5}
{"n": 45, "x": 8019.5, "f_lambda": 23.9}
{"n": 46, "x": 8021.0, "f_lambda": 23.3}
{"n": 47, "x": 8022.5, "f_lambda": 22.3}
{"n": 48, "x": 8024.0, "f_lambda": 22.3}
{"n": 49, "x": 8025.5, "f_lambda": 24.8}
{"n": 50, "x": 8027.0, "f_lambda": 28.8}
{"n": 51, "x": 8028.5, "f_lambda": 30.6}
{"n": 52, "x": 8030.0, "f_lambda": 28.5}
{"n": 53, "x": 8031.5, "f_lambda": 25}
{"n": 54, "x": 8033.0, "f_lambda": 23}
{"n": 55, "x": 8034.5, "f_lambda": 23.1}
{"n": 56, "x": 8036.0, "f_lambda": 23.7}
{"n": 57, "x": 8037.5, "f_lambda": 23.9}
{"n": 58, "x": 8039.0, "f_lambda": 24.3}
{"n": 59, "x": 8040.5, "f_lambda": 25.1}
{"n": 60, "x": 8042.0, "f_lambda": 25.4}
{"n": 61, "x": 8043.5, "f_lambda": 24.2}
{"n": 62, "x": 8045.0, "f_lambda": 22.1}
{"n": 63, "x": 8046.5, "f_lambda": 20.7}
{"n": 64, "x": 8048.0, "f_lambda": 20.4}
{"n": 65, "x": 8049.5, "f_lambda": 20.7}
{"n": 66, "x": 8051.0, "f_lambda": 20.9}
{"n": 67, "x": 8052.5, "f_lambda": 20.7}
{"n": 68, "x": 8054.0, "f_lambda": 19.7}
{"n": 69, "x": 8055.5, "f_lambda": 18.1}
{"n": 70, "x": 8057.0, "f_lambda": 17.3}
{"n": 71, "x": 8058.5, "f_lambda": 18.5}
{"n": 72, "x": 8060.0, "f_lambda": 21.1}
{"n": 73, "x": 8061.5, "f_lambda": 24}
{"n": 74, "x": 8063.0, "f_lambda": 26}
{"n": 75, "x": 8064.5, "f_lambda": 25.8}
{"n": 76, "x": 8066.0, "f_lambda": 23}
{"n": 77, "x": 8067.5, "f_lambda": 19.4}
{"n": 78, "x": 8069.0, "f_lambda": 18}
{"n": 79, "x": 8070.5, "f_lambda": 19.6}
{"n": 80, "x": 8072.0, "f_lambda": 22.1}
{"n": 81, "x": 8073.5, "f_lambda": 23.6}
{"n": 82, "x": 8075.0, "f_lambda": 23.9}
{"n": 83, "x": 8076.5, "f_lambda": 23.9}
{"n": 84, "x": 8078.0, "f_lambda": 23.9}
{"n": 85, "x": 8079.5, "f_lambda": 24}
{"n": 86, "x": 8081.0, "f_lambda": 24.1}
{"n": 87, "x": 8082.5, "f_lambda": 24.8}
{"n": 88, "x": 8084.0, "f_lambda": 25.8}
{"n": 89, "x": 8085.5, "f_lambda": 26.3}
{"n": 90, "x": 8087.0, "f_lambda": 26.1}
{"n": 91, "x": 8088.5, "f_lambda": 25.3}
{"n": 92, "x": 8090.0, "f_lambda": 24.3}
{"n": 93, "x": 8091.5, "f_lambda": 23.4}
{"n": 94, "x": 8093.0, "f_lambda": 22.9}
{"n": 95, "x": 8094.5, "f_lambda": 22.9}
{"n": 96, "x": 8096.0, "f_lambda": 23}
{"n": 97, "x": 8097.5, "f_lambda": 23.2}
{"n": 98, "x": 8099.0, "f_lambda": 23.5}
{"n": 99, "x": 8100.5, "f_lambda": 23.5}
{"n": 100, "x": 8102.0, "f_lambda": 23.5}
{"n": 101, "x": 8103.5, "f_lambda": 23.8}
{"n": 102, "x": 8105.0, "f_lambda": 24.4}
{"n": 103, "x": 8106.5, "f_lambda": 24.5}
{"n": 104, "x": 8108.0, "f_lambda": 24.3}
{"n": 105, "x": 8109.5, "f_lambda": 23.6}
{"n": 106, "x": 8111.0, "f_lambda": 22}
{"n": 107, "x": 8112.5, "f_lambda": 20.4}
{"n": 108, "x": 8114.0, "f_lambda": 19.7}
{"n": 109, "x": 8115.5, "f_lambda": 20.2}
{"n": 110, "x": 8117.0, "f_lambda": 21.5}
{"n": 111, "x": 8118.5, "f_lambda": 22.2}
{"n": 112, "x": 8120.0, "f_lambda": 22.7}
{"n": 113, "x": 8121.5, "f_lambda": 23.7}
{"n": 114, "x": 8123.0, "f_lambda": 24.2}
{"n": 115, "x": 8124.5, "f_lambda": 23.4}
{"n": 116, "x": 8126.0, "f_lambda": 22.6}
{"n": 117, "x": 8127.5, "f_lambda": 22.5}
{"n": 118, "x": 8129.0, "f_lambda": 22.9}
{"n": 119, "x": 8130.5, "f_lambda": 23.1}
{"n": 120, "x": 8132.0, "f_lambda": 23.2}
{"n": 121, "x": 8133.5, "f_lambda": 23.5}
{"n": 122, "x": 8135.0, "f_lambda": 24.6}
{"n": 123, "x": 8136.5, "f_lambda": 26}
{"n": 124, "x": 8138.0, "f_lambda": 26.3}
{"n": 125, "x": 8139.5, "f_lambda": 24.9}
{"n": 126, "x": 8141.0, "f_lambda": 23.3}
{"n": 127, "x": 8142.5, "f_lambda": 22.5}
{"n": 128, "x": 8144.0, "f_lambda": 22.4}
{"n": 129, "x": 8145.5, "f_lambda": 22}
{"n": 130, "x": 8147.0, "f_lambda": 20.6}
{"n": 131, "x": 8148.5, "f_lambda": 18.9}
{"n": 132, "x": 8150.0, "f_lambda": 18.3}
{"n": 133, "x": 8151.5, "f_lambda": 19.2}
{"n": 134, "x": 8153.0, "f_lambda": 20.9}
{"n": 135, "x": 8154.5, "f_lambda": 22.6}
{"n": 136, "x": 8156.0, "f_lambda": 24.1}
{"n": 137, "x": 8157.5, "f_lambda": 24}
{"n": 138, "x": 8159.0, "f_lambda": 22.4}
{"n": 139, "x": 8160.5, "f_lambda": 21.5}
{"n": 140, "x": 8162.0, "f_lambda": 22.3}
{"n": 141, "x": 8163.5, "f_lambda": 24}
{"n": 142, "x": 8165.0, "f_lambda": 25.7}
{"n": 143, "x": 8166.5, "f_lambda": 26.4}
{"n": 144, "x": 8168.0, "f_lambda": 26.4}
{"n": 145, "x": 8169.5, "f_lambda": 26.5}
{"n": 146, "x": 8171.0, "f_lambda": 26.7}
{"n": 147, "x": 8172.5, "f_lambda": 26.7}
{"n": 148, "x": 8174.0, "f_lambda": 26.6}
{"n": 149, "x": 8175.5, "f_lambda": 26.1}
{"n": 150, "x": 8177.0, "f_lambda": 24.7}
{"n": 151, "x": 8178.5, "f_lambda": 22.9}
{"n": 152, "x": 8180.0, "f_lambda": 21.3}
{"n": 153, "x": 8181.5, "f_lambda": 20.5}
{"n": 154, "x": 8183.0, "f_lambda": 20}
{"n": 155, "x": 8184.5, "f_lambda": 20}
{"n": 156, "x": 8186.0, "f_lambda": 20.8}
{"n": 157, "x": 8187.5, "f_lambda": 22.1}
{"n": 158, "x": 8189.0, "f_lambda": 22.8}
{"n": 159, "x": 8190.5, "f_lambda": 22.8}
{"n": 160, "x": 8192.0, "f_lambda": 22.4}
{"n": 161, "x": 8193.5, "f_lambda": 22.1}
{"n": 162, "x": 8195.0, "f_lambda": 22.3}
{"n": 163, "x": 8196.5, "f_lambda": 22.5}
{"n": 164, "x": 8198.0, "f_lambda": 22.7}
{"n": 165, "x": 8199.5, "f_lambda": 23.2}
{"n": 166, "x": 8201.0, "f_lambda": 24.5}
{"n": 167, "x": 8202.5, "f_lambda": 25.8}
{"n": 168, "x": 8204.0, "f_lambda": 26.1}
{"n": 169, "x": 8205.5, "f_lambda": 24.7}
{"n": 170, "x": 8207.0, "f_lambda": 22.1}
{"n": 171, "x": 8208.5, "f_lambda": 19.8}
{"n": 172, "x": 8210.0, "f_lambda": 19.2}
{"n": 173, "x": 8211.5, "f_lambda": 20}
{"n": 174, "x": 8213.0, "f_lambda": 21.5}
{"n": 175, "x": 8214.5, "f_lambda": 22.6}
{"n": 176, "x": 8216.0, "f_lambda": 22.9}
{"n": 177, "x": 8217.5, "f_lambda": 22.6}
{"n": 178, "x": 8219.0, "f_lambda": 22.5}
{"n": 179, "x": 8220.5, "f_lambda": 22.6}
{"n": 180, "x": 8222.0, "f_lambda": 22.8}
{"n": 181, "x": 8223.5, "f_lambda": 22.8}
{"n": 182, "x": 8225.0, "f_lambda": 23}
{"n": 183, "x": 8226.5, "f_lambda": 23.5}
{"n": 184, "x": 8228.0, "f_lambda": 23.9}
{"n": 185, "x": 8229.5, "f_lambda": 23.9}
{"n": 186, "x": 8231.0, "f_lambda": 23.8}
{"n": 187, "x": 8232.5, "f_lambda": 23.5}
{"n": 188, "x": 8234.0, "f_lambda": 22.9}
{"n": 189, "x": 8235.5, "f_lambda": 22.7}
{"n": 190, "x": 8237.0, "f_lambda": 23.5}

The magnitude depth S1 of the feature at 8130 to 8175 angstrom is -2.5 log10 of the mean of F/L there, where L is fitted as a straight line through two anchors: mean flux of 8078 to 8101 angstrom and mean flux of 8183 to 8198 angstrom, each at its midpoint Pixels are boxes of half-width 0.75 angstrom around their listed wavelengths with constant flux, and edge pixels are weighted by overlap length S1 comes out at -0.04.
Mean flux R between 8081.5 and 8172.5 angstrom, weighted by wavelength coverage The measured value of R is 23.4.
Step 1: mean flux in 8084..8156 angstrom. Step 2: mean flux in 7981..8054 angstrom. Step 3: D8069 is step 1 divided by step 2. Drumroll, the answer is 0.99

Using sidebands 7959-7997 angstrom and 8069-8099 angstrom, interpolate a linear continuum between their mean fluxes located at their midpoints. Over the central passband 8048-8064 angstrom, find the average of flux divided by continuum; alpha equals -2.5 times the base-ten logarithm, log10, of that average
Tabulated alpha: 0.12 mag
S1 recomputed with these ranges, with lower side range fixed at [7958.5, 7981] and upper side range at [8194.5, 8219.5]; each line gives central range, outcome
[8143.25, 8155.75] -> 0.10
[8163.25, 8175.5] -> -0.16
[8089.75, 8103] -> -0.03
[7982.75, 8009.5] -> 0.03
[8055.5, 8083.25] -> 0.03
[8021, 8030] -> -0.13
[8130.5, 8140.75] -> -0.08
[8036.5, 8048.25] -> -0.03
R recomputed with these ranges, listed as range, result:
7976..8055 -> 23.3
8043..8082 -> 21.8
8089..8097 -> 23.4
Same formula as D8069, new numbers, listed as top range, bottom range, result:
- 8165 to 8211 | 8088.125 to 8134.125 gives 1.02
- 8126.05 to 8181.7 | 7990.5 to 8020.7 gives 1.03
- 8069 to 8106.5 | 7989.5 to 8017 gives 1.05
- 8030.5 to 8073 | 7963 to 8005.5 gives 0.98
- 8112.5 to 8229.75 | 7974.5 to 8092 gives 0.99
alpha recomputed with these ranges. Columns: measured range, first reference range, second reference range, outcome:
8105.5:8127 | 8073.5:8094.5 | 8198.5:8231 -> 0.07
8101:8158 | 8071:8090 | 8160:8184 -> 0.08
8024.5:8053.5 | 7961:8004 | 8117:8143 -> -0.05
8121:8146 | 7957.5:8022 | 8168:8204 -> -0.02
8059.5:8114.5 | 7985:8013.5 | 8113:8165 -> -0.04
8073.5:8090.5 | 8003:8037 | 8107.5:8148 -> -0.06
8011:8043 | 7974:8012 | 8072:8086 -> -0.03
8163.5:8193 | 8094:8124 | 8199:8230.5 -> -0.04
